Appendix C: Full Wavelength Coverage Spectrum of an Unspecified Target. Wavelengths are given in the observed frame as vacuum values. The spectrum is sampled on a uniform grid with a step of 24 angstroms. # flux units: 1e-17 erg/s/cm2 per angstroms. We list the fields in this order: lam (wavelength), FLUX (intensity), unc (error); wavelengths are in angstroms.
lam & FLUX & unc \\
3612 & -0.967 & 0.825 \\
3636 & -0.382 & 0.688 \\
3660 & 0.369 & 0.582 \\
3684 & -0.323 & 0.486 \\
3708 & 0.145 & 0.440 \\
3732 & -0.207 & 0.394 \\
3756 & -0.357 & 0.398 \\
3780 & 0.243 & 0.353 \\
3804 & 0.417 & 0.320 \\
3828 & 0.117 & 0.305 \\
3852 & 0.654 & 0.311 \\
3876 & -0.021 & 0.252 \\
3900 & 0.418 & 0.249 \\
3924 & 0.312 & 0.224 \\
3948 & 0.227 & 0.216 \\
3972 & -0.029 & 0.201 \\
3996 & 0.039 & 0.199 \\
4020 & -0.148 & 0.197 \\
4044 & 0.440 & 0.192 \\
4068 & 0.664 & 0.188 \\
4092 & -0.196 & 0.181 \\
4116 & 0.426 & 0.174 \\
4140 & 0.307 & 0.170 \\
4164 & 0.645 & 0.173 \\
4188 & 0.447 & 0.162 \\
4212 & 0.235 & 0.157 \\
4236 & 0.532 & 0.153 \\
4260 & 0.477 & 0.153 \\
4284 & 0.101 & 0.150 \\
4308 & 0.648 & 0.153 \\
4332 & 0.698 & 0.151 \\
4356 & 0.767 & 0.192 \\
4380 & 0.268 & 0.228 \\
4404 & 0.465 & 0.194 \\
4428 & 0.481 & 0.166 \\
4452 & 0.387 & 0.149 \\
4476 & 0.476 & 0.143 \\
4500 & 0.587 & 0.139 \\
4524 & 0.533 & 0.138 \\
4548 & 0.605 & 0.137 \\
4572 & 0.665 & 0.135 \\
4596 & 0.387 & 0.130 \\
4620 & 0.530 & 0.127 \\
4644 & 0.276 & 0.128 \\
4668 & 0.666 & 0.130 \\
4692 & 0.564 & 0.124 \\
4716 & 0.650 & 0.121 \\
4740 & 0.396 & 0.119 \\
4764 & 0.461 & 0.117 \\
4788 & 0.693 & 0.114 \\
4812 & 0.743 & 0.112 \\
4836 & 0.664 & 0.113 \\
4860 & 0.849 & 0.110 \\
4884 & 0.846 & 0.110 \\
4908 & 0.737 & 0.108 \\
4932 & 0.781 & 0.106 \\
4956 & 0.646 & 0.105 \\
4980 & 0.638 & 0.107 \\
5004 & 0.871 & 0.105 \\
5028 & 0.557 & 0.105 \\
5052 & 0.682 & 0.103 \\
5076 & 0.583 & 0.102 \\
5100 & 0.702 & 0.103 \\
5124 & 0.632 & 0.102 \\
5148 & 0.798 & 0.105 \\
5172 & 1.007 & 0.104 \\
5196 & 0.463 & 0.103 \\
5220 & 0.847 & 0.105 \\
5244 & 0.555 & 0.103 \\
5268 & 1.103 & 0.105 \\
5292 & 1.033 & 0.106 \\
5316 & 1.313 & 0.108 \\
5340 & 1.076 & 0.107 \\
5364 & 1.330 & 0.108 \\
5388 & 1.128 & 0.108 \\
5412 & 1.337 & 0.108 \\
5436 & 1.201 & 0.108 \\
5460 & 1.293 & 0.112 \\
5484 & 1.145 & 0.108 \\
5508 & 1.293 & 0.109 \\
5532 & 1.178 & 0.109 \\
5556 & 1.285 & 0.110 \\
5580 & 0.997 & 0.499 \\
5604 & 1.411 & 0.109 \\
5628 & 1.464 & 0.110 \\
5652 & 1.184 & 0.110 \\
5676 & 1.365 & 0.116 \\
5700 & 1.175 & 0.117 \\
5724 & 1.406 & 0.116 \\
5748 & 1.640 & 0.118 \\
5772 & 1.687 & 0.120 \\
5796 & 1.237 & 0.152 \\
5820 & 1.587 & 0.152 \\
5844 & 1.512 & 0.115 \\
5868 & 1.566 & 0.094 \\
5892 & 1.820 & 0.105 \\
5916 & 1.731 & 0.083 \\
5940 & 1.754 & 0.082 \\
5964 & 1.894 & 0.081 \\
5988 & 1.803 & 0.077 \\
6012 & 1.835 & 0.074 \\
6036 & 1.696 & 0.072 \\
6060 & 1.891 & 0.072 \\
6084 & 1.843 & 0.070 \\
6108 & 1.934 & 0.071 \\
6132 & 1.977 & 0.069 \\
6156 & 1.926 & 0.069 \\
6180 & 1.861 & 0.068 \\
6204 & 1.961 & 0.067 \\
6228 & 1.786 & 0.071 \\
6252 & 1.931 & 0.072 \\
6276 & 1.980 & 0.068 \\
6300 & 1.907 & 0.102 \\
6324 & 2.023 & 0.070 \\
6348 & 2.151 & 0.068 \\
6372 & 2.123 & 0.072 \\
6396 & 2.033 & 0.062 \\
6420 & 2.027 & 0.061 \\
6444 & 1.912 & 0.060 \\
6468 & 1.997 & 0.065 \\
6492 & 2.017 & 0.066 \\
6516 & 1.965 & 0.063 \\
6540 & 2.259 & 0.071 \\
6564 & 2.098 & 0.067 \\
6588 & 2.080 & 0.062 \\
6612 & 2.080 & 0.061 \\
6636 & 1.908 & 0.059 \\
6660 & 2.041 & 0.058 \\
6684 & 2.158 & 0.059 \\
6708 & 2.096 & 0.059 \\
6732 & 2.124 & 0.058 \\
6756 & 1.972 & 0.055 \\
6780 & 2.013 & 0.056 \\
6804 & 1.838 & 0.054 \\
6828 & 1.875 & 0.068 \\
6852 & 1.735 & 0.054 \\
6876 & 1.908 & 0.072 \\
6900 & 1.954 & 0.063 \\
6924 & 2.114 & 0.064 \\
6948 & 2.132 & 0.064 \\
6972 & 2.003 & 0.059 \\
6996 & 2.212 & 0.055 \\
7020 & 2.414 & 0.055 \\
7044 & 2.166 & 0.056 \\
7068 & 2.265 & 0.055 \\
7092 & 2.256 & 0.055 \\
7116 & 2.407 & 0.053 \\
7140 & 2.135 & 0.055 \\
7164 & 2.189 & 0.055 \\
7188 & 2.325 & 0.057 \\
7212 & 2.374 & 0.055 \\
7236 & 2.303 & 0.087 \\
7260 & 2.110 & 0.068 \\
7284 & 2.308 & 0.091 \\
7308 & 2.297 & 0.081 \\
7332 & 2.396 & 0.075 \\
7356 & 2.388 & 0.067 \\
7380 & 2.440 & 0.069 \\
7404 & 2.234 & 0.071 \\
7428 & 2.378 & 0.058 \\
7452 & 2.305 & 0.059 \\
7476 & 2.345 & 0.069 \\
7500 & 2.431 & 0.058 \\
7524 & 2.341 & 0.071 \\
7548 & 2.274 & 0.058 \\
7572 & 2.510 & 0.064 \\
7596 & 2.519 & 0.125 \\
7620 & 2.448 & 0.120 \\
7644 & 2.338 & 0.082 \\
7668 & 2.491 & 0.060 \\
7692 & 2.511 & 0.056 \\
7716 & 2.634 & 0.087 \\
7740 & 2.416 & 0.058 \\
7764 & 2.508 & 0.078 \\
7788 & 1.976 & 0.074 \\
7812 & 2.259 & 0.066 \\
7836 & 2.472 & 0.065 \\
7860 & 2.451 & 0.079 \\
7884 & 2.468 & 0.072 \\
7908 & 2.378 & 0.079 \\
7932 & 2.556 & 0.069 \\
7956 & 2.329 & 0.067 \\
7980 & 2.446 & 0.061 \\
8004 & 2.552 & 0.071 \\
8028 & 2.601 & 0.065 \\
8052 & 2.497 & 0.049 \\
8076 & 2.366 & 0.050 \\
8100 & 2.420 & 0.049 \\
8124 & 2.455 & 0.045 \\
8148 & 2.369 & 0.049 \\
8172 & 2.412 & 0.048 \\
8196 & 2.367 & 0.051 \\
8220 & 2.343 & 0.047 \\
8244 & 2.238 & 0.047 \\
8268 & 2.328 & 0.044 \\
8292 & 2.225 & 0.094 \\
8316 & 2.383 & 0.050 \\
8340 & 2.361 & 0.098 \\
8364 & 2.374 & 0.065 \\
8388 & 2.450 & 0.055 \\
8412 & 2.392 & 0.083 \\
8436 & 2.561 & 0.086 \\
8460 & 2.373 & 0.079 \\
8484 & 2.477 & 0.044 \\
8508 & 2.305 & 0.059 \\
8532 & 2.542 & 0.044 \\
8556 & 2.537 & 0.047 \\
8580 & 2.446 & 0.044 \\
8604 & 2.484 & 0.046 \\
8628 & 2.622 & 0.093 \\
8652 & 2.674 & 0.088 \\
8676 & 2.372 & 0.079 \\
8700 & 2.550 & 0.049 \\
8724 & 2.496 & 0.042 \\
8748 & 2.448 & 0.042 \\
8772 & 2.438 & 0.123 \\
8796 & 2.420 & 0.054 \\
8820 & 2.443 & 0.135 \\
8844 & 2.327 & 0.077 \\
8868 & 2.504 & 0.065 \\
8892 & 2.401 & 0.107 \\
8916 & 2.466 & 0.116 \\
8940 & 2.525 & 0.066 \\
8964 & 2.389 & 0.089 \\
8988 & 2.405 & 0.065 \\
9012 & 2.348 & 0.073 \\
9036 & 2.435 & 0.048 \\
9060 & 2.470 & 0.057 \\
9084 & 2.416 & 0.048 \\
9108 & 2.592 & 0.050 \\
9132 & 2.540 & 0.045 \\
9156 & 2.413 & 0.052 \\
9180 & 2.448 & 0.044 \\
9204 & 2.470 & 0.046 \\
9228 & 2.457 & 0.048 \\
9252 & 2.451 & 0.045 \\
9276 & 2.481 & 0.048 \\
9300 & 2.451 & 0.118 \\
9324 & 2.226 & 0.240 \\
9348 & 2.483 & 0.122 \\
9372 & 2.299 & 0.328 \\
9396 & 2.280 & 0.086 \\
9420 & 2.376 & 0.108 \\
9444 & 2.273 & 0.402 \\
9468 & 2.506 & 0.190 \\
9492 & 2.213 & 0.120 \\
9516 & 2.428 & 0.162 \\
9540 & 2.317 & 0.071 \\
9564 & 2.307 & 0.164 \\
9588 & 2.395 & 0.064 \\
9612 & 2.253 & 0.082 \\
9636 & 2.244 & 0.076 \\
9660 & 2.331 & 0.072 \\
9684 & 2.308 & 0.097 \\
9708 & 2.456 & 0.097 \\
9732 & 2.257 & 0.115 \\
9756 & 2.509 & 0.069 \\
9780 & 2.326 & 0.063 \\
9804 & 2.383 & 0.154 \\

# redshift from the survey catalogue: 0.32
